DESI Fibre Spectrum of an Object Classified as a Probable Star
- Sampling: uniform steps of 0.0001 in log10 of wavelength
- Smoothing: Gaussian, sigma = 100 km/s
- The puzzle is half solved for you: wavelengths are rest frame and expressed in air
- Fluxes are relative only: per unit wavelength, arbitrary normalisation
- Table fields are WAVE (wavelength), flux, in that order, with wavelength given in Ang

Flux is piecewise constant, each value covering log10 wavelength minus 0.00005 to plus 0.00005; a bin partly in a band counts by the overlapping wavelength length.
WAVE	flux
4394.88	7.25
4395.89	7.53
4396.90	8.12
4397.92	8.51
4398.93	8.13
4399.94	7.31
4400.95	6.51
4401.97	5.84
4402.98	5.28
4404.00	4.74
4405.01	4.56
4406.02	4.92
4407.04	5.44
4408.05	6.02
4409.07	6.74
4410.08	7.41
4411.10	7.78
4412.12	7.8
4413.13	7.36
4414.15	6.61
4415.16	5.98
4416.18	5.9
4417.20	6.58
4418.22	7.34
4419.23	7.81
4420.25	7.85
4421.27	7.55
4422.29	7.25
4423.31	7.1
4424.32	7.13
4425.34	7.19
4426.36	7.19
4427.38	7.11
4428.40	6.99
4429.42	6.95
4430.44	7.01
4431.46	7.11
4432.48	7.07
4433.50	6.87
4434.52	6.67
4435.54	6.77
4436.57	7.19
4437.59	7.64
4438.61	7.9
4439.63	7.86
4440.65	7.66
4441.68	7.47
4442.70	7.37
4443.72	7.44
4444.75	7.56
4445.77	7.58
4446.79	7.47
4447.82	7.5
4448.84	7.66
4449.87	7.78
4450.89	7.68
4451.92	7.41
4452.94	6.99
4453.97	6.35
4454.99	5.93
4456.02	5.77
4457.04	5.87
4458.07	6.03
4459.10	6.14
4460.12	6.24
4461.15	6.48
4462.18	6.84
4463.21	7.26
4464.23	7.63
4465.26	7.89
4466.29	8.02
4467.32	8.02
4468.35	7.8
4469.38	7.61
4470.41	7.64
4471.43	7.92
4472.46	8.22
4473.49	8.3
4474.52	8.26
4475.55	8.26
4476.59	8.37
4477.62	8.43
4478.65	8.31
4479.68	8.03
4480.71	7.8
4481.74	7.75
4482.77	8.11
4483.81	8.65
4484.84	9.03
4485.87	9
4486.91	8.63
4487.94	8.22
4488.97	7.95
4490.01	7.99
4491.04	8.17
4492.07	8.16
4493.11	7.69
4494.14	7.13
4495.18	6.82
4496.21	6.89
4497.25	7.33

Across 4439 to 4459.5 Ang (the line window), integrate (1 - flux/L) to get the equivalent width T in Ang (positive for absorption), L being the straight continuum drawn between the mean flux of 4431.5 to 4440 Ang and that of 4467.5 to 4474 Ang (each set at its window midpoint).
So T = 1.1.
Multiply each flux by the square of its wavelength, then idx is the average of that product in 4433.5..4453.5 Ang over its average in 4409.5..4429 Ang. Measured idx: 1.1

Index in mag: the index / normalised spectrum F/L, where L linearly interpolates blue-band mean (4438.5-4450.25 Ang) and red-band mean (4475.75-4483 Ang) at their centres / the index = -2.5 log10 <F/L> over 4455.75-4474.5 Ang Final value 0.094 mag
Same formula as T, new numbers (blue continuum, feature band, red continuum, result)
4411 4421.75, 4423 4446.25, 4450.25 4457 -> -1.23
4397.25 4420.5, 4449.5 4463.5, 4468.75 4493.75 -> 1.90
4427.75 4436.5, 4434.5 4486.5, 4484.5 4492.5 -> 0.92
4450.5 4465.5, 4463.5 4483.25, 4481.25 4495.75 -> -1.69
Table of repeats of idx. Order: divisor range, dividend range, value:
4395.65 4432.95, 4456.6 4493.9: 1.17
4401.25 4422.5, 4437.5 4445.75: 1.19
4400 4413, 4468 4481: 1.35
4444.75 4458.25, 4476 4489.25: 1.21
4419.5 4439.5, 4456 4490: 1.10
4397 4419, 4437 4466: 1.11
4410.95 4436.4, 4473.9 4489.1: 1.21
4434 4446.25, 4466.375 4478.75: 1.10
